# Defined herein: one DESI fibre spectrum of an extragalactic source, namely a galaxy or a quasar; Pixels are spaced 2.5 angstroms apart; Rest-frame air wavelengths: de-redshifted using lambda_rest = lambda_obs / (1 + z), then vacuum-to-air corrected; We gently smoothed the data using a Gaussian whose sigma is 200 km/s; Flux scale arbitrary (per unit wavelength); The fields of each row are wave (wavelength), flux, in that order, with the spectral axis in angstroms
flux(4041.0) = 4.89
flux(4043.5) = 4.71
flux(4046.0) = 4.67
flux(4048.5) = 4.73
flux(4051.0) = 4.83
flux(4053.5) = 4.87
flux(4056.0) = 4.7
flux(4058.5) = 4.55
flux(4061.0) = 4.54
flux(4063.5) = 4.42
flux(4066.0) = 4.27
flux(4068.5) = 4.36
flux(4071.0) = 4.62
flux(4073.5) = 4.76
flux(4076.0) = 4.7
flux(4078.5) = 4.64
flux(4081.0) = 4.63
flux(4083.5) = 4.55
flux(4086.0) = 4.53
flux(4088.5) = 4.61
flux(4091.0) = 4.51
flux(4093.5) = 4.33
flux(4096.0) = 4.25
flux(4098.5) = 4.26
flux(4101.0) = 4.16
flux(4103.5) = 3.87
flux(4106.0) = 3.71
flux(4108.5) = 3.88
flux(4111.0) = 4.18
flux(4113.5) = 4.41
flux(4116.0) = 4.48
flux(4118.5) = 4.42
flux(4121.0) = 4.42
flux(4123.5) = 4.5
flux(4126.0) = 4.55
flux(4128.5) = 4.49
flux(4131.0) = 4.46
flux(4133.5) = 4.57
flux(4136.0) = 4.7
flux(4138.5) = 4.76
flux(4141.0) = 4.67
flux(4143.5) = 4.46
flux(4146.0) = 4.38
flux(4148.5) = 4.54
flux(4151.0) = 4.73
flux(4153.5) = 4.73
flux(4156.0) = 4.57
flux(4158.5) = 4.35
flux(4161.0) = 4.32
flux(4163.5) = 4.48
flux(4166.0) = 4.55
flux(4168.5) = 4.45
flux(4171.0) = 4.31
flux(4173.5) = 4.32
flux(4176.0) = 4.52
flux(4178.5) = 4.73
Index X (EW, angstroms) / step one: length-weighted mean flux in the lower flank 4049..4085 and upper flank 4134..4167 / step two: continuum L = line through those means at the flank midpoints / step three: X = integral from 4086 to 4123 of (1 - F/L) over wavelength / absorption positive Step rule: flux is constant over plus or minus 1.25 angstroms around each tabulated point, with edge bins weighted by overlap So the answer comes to 2.6 angstroms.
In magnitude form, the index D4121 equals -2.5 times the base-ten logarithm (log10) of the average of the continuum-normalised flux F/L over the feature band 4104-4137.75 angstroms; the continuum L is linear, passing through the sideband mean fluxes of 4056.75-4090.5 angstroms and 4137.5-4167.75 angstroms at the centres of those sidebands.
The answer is 0.05 mag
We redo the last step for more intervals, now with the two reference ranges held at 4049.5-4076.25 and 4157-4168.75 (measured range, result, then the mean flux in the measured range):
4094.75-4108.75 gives 0.13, 4.03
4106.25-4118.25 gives 0.08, 4.21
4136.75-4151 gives -0.03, 4.58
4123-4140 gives -0.02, 4.58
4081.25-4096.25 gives 0.02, 4.49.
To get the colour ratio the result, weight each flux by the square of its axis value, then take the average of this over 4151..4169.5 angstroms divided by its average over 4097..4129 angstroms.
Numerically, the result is 1.1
